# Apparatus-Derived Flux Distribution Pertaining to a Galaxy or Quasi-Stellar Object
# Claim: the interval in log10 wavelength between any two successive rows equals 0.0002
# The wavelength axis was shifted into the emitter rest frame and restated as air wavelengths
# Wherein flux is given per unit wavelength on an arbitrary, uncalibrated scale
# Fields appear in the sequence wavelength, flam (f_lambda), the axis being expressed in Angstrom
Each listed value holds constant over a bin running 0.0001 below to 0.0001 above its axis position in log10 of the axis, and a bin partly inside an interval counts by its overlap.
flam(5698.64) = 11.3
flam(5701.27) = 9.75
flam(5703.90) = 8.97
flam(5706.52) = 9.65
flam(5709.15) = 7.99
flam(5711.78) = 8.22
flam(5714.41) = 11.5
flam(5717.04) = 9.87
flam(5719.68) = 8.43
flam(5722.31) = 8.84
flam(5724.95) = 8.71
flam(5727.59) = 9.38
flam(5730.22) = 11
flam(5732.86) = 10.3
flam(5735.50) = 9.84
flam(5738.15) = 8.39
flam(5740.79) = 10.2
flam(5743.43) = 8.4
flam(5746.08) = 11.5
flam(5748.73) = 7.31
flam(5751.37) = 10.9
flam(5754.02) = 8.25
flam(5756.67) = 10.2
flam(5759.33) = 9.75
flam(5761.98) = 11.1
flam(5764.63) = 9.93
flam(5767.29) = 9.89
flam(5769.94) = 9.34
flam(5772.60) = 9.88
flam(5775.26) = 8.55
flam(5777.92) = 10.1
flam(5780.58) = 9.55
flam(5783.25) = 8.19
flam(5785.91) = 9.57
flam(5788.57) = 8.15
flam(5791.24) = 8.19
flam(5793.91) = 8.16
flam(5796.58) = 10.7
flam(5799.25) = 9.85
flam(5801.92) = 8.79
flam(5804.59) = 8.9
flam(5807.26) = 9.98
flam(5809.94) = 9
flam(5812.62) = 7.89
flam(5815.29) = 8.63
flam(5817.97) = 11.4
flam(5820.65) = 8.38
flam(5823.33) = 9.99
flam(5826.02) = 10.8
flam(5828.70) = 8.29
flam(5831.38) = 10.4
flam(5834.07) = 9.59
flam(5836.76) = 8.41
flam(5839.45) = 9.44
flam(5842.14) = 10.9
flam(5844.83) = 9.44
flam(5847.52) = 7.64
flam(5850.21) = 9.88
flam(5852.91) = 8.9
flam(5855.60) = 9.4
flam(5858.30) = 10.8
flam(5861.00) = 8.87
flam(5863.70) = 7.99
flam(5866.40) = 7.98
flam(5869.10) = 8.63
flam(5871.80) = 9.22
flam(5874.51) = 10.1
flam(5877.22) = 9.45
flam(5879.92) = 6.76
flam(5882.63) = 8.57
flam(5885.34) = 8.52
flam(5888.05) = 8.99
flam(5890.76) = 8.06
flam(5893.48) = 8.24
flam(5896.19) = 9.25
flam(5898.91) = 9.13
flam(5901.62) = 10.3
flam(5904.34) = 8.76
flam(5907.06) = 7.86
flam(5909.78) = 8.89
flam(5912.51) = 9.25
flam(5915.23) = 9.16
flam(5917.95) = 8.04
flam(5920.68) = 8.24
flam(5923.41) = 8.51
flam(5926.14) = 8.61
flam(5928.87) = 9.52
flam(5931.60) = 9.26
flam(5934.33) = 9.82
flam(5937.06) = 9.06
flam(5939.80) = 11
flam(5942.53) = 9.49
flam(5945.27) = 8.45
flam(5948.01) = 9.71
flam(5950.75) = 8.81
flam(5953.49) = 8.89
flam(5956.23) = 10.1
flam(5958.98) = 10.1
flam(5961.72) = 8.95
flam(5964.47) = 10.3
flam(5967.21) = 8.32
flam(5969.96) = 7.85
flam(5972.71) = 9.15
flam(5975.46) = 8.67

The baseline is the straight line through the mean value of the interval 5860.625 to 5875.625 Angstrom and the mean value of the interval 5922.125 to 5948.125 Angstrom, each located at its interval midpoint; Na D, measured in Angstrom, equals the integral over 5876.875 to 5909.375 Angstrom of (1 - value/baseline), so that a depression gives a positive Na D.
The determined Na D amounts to 1.2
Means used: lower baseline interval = 8.77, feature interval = 8.64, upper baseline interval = 9.33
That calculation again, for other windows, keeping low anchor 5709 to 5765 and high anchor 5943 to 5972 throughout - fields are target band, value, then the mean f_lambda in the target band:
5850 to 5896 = 2.4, 8.83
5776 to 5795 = 1.3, 8.84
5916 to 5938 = 0.8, 8.89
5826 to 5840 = 0.0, 9.37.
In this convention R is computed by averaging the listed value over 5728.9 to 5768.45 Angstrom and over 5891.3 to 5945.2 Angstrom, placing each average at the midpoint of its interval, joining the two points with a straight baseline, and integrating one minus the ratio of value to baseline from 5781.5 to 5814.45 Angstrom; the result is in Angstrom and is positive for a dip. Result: 2.2 Angstrom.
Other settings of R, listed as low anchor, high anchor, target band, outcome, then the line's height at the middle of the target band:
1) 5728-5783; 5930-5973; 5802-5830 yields 0.8 Angstrom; 9.58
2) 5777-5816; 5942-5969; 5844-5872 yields 0.5 Angstrom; 9.13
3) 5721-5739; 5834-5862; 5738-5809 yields 0.4 Angstrom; 9.47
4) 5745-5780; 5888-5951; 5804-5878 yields 0.6 Angstrom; 9.38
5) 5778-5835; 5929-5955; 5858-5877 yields 0.7 Angstrom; 9.33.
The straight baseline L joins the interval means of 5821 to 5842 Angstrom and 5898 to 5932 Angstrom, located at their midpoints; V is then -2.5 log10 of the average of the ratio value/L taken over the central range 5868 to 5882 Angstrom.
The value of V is 0.05 mag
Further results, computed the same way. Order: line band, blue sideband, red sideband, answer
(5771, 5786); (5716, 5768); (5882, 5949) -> 0.022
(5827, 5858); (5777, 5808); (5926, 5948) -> -0.013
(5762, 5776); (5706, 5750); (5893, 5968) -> -0.042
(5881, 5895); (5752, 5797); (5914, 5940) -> 0.083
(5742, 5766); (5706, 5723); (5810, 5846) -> -0.046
